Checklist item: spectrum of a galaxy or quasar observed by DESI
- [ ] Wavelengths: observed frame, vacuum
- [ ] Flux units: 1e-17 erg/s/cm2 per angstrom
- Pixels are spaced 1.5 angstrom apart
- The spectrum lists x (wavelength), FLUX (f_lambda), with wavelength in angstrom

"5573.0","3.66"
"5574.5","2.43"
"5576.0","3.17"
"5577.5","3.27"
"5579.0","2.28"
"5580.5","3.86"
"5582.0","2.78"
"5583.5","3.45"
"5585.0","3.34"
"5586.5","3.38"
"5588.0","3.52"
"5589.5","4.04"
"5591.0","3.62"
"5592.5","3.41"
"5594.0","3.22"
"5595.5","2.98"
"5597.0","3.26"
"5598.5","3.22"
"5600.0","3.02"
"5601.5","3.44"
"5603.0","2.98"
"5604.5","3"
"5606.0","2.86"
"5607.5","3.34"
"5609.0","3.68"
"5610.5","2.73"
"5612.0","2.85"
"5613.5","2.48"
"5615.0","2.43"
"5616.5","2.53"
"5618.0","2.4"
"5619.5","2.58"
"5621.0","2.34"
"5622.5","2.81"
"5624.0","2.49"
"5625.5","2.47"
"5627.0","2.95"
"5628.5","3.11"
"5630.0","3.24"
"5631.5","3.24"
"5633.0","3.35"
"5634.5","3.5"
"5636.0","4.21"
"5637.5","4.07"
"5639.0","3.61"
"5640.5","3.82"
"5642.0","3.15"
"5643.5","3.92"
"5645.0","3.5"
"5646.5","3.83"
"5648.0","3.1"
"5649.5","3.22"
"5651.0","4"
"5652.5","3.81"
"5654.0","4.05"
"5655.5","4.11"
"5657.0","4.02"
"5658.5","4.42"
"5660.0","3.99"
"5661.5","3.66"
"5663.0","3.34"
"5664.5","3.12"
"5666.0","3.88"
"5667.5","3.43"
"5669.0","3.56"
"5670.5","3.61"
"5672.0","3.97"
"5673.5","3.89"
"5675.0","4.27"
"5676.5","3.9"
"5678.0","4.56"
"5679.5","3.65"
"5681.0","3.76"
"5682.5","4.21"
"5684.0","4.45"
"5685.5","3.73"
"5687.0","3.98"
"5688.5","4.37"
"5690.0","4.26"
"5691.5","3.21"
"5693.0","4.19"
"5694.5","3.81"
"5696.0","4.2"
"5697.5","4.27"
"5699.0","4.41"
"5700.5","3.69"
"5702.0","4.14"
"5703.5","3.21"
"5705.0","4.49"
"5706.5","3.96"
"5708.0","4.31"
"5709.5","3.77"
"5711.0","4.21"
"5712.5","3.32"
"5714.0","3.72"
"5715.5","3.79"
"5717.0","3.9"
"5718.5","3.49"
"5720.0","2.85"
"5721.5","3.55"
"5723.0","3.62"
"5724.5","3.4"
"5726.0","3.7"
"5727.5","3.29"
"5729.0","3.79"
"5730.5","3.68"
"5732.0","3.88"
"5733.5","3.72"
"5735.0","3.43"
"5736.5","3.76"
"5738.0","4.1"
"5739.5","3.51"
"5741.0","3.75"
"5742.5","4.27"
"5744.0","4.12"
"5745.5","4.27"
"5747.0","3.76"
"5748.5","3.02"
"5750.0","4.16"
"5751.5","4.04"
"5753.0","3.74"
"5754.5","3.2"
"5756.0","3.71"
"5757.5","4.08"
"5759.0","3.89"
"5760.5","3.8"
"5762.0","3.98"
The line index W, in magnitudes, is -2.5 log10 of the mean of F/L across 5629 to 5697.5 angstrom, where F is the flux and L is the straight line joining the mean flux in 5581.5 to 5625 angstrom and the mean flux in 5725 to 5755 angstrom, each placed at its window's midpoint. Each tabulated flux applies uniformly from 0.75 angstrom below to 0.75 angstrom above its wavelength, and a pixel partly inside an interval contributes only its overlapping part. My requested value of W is -0.14 mag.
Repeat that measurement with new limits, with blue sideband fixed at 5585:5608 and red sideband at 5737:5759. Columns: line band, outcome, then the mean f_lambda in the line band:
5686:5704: -0.097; 3.99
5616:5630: 0.259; 2.67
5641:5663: -0.080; 3.76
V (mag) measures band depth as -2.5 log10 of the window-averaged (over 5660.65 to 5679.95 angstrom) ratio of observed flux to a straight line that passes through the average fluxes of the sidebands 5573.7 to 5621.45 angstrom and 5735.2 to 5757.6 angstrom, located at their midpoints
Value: -0.10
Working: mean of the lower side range 3.06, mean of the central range 3.76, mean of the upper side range 3.82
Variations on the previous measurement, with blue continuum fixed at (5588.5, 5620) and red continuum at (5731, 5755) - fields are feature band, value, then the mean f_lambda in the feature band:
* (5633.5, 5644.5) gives -0.15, 3.74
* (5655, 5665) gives -0.14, 3.82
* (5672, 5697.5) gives -0.16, 4.03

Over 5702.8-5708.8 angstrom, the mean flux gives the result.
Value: 4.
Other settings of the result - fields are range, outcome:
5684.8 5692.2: 3.92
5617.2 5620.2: 2.49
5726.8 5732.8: 3.66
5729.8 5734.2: 3.76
